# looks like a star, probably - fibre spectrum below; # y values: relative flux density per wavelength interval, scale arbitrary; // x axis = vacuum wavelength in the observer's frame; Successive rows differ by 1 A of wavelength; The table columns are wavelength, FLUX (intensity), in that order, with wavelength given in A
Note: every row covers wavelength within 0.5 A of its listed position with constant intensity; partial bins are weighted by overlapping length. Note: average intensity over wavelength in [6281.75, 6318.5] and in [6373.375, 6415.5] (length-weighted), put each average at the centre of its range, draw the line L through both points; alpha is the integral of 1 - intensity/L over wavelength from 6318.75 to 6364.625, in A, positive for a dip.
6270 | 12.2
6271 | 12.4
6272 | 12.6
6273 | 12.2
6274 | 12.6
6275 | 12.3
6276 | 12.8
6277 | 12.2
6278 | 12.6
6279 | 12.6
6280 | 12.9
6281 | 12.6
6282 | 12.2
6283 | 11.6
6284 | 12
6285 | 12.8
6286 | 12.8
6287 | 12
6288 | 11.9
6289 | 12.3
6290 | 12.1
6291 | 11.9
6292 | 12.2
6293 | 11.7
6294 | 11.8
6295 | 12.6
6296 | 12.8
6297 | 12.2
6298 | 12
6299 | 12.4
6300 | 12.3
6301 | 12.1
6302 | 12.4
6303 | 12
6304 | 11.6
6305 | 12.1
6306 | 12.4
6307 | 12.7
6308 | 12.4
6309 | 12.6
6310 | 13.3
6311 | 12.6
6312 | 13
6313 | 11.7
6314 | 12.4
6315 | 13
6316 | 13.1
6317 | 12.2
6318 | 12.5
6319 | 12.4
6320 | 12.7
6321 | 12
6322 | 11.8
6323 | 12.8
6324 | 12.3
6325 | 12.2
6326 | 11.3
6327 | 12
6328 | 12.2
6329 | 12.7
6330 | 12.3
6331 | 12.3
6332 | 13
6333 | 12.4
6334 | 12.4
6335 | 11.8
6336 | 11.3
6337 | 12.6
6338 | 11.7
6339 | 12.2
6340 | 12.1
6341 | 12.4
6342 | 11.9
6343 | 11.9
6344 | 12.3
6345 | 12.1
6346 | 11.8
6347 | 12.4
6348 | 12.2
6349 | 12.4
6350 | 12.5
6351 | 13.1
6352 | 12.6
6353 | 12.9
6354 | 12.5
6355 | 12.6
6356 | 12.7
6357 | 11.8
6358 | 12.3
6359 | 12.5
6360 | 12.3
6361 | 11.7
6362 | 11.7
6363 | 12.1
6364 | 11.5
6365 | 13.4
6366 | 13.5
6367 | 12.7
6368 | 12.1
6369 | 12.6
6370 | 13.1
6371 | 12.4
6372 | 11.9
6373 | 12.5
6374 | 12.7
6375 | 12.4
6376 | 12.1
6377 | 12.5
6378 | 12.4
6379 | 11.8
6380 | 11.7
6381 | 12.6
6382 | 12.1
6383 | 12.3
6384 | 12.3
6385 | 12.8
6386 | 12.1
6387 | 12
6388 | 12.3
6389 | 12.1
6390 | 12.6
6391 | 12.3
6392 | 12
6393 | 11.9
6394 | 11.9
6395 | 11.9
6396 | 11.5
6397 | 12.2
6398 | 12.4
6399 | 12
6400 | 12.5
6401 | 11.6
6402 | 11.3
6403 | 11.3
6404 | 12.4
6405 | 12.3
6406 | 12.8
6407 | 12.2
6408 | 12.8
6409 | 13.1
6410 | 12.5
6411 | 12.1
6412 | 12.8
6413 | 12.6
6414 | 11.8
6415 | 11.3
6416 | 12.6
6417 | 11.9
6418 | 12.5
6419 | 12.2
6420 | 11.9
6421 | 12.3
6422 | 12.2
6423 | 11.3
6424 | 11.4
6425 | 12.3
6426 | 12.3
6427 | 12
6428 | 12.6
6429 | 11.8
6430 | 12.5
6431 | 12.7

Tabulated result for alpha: 0.1 A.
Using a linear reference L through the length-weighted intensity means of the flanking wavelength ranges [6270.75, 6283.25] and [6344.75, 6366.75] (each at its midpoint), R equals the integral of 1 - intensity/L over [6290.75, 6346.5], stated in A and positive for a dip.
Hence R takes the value 0.7 A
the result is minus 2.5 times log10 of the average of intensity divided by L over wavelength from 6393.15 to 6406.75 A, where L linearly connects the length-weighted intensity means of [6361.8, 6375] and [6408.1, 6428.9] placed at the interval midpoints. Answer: 0.03 mag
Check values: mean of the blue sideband 12.5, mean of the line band 12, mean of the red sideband 12.2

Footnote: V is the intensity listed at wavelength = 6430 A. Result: 12.5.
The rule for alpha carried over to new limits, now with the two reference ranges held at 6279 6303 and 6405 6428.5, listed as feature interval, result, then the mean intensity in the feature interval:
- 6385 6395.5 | 0.08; 12.1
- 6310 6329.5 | -0.23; 12.4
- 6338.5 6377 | -0.39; 12.4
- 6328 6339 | 0.00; 12.2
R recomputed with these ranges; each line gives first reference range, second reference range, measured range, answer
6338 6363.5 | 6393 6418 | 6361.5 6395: -0.3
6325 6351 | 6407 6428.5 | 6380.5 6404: 0.2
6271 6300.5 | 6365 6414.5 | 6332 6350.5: 0.2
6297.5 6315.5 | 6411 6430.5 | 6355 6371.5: -0.2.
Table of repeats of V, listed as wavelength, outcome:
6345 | 12.1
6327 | 12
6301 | 12.1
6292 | 12.2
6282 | 12.2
